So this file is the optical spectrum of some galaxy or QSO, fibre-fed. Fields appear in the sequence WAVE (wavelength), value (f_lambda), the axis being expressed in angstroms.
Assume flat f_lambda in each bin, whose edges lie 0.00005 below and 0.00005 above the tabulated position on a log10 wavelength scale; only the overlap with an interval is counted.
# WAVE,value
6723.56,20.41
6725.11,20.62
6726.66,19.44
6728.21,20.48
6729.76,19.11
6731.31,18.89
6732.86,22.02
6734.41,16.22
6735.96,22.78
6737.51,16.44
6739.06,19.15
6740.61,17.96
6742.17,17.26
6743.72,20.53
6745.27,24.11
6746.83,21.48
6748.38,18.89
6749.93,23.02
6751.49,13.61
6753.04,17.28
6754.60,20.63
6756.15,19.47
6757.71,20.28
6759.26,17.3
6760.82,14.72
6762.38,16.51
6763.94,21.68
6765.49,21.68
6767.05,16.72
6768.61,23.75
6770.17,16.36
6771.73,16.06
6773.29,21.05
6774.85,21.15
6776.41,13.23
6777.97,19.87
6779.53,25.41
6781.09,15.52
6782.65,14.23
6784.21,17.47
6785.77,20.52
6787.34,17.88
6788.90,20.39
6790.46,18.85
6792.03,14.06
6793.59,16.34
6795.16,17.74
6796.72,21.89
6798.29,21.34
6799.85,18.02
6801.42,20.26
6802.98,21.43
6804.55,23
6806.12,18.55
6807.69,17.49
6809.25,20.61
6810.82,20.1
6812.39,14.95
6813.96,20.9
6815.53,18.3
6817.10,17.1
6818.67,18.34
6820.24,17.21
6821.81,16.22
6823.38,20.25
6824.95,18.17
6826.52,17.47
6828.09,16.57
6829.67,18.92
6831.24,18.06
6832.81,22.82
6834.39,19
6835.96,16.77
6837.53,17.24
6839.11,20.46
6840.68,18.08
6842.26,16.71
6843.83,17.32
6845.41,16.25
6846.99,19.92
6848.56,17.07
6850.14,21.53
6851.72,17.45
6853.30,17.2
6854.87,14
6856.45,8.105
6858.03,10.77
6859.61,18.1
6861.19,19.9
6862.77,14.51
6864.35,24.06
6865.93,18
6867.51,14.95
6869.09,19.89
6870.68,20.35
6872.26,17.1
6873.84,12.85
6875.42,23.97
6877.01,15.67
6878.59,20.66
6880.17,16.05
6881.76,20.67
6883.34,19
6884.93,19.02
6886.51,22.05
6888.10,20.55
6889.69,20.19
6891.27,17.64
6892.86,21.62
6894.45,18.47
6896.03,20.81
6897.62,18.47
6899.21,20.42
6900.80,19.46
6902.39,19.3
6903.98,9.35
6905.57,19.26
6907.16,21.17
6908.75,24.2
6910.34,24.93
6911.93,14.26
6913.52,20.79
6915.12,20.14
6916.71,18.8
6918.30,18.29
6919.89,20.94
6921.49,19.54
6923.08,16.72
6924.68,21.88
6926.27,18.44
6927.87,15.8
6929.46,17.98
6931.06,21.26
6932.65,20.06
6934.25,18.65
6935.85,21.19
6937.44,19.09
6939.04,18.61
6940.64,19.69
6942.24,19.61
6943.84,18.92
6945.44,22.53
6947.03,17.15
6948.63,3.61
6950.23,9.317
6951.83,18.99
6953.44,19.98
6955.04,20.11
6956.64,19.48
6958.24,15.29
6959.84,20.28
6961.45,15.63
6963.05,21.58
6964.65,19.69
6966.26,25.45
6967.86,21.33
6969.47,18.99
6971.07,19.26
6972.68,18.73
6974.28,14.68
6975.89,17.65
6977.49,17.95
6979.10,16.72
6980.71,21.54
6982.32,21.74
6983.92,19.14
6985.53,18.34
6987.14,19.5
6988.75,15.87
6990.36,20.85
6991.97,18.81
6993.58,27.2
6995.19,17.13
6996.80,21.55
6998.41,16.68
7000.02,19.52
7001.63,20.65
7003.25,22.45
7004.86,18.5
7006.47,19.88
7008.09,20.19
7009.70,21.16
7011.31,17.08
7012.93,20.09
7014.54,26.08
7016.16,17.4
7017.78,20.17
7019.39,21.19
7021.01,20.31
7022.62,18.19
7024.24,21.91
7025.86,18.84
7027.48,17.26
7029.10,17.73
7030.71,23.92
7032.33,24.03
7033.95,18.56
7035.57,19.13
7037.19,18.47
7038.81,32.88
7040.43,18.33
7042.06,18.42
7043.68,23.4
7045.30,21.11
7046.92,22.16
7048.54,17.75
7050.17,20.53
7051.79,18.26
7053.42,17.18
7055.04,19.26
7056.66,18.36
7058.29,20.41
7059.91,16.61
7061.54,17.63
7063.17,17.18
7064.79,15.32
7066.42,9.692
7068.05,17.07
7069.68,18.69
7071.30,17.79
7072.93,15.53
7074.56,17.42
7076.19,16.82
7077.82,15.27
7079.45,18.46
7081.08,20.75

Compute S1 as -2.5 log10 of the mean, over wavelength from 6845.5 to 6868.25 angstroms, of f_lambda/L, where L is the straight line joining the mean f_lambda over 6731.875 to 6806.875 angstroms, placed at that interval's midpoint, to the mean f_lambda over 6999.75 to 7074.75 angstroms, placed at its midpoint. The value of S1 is 0.143 mag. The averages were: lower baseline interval 19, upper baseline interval 19.5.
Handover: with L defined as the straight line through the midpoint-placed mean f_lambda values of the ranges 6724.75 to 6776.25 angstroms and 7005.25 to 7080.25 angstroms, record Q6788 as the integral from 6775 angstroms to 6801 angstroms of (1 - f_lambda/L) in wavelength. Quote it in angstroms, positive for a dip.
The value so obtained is 1.1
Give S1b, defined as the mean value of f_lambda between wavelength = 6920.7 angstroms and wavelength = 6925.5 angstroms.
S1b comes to 19.4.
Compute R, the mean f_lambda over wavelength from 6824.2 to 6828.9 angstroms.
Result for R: 17.4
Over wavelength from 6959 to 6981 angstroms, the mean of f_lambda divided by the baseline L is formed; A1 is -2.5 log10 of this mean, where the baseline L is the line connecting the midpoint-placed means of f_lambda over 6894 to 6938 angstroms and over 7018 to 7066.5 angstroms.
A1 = 0.01 mag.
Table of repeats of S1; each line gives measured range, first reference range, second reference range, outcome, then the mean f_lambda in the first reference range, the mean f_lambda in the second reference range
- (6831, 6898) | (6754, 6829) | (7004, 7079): 0.036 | 18.7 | 19.2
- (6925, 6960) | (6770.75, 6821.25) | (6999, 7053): 0.103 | 18.7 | 20.4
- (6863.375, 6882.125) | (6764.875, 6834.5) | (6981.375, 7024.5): 0.036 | 18.8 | 20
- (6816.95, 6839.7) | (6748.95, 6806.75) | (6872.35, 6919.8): 0.040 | 18.8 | 19.2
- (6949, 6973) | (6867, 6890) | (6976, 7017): 0.049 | 18.9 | 19.8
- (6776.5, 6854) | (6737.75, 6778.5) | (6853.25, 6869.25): -0.071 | 18.9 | 16.1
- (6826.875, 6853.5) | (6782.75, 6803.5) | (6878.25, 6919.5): 0.043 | 18.8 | 19.4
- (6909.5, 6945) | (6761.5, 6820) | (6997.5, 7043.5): 0.021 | 18.9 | 20.4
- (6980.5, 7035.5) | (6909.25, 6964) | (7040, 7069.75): -0.096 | 18.5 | 18.3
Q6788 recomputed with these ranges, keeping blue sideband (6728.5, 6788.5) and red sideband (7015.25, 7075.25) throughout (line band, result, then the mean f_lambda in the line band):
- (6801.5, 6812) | -0.6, 20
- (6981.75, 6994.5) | -0.7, 20.1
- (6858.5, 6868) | 0.5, 18.1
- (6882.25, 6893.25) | -0.5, 20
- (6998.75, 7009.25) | -0.5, 20.1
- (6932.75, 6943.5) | -0.2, 19.5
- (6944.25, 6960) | 2.1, 16.6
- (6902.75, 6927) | -0.2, 19.3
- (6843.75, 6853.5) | 0.4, 18.2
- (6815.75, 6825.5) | 0.6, 17.9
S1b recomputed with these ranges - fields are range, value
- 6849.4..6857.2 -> 15.7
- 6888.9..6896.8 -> 19.8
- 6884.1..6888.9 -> 20.5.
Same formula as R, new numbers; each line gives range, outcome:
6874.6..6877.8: 19.7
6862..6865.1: 19.3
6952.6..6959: 18.7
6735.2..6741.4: 19.1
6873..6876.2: 18.4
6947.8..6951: 6.54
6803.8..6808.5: 19.7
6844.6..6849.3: 17.7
